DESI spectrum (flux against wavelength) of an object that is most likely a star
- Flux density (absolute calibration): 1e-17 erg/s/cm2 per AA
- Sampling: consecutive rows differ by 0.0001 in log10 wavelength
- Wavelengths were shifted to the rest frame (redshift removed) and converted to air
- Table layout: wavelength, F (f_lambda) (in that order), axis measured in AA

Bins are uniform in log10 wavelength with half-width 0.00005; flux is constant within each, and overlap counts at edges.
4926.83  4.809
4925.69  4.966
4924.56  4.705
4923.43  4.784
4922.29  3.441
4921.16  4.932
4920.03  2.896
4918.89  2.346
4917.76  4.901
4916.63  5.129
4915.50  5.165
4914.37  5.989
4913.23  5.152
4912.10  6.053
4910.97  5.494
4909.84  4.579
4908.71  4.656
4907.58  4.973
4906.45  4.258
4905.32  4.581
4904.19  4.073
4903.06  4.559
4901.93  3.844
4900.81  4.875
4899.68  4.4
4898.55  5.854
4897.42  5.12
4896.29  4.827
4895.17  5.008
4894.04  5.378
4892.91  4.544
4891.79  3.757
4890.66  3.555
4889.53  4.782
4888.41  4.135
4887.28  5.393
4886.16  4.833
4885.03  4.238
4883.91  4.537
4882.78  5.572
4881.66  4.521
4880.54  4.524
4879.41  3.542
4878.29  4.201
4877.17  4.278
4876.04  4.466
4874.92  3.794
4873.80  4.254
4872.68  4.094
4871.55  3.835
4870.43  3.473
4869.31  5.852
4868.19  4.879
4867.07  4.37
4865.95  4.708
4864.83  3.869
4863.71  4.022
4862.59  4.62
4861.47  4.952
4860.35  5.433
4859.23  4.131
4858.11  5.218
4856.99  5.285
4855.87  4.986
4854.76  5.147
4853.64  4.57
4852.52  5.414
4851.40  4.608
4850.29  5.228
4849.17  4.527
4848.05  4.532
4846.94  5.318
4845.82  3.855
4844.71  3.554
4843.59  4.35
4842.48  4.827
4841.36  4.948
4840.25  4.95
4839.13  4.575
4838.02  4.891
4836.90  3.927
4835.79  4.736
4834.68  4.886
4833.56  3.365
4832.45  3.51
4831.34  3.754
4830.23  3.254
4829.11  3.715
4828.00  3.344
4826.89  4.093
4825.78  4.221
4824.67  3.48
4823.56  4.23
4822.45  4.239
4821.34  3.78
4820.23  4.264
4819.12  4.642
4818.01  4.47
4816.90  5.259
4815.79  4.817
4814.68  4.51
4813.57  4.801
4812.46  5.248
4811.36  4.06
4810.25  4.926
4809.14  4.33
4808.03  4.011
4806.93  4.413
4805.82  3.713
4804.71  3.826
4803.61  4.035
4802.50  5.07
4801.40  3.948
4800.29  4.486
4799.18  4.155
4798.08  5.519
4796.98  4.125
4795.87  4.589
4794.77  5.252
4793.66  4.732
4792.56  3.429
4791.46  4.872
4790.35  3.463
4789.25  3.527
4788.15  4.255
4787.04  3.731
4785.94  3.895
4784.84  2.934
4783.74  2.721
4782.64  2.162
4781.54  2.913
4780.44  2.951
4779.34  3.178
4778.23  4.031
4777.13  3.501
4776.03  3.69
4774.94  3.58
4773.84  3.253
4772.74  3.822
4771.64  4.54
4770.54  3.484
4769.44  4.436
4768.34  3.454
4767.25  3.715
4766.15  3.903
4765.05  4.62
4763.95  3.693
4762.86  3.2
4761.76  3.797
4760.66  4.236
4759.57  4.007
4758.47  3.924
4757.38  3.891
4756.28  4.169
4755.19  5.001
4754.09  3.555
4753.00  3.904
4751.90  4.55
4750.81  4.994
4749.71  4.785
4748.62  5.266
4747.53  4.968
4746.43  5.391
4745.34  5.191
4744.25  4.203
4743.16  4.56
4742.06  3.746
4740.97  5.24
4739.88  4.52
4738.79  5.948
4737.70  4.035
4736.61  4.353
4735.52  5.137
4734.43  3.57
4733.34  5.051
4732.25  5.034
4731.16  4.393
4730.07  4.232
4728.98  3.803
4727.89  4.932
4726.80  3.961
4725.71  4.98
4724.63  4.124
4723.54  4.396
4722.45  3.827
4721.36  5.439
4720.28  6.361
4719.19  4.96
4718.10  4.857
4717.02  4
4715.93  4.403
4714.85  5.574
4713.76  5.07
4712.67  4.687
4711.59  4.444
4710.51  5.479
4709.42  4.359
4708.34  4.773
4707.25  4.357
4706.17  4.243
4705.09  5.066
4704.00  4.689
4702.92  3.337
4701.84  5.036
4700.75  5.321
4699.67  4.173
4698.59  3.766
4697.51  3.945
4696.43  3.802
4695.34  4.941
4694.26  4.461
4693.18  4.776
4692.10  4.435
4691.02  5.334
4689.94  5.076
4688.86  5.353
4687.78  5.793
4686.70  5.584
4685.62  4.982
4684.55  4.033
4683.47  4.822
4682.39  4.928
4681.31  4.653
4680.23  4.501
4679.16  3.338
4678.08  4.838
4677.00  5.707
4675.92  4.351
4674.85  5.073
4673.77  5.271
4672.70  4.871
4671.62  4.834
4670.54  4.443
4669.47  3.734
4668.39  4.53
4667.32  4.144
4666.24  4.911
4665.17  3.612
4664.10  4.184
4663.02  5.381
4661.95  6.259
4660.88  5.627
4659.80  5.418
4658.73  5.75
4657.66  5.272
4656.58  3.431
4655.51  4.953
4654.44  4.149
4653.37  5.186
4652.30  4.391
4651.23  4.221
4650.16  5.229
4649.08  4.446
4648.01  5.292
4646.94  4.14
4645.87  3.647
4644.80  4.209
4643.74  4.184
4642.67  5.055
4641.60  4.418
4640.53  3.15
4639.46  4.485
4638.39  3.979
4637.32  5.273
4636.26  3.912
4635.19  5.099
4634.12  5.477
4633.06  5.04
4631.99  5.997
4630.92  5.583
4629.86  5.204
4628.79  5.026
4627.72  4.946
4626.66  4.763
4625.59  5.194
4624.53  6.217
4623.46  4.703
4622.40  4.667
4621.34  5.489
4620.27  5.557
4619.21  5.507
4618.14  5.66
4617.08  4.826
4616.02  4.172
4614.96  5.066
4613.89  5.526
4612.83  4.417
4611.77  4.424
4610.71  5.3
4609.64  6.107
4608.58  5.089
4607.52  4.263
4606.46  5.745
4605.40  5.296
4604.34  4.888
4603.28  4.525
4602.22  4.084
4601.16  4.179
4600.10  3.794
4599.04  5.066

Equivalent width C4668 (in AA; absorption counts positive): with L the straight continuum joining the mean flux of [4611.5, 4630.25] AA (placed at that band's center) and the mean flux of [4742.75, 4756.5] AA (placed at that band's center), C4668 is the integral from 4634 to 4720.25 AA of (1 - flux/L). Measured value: 3.9 AA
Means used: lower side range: 5.08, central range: 4.68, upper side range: 4.67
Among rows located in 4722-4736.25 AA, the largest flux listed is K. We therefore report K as 5.137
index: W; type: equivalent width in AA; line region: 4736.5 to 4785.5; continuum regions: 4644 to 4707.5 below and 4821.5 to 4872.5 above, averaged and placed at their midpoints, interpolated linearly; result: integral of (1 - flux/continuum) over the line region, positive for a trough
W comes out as 5.58 AA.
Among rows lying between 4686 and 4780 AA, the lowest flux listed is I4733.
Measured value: 3.178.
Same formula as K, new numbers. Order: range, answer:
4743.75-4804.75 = 5.519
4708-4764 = 6.361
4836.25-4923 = 6.053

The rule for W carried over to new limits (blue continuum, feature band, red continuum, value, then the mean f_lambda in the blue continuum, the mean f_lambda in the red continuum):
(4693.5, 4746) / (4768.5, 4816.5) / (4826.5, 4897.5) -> 5.46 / 4.6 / 4.48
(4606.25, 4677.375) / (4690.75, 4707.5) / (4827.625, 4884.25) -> 1.01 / 4.86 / 4.46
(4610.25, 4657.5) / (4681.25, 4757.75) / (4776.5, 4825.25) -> -3.72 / 4.81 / 4.1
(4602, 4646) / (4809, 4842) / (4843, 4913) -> 2.65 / 4.93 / 4.62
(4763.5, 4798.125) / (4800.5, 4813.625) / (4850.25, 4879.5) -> -1.04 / 3.79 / 4.57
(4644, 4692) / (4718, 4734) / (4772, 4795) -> -1.90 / 4.77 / 3.6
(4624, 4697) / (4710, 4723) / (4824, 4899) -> -0.62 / 4.78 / 4.48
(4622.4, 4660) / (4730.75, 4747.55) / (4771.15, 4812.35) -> -1.84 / 4.78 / 3.95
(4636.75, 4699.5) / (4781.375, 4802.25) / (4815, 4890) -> 2.54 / 4.66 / 4.45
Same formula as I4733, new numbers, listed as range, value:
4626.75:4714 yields 3.15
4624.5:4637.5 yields 3.912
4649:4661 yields 3.431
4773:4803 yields 2.162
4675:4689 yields 3.338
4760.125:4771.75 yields 3.2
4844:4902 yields 3.473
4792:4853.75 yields 3.254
